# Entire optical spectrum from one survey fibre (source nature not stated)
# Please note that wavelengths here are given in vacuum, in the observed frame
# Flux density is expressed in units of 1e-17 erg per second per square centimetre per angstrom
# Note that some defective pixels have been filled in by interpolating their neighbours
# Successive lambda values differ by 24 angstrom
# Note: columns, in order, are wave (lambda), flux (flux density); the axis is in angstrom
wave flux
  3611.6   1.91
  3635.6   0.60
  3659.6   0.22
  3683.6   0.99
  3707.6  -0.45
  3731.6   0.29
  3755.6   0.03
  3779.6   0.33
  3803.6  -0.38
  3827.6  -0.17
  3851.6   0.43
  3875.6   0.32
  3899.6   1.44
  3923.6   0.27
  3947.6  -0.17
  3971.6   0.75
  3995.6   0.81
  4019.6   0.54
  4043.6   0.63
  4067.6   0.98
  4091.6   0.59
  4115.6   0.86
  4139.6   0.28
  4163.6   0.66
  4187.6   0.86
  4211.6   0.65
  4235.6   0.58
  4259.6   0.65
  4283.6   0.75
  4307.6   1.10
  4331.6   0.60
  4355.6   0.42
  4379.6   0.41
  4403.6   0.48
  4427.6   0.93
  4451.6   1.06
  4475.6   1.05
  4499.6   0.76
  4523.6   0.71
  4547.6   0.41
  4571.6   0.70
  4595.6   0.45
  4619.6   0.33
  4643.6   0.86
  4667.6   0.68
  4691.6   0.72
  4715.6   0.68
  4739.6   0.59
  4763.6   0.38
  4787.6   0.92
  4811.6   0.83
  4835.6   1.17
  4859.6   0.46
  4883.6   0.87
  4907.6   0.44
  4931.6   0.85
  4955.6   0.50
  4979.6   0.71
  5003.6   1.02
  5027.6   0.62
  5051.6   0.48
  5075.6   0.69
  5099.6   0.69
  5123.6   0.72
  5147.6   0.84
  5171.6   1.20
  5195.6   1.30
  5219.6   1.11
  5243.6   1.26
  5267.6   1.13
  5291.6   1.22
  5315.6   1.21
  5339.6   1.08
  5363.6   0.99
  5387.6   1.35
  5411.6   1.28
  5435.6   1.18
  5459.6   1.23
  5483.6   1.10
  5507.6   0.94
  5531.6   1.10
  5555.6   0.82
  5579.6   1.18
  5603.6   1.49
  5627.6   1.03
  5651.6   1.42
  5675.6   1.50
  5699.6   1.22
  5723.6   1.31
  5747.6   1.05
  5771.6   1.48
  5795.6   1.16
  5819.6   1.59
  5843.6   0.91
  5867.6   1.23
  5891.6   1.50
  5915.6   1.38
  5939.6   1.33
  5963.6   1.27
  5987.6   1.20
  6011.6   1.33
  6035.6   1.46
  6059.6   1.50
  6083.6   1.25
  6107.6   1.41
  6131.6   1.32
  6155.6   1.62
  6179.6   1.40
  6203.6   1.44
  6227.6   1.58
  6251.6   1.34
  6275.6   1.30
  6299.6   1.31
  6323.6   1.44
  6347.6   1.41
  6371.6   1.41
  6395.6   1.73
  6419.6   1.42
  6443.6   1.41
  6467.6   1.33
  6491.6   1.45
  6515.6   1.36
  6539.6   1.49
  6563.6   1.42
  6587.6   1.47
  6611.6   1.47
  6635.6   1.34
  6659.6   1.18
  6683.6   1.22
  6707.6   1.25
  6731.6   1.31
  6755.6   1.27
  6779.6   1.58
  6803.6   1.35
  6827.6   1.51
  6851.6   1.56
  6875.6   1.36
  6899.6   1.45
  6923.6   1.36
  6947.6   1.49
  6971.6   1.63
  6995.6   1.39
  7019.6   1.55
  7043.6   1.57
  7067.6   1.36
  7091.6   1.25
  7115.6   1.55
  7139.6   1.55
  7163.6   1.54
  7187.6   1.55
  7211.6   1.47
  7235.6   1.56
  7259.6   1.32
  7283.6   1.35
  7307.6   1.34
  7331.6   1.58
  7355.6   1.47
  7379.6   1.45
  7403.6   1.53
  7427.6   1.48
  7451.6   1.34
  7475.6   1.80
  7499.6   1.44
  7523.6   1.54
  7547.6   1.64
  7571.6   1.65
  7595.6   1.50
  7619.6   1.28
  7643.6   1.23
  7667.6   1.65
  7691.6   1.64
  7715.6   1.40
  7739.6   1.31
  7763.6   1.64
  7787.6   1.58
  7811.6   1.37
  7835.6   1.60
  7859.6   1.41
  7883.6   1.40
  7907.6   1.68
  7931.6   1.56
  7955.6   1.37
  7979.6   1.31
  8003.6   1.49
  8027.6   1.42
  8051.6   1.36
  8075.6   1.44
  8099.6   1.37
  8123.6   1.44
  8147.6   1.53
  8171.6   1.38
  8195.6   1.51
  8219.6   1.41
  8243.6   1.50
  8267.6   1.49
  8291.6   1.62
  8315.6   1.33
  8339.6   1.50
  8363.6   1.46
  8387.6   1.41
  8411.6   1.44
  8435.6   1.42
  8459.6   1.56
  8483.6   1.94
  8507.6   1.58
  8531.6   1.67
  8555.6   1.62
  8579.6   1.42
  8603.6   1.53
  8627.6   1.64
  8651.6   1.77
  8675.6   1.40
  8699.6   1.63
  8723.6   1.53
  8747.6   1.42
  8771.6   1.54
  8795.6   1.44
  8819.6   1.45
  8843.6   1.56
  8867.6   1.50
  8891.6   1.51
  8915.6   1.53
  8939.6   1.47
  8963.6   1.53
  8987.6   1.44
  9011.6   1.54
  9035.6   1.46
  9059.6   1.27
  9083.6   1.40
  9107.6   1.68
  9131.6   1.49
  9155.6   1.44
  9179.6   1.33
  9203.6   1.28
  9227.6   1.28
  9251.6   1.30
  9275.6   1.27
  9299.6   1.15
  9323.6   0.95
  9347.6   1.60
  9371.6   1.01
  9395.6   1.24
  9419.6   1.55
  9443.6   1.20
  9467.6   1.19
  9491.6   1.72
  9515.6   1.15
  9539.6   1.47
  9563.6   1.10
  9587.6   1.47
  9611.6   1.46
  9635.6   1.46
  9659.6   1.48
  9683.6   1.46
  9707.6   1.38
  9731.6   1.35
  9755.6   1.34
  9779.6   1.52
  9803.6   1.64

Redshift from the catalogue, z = 0.29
